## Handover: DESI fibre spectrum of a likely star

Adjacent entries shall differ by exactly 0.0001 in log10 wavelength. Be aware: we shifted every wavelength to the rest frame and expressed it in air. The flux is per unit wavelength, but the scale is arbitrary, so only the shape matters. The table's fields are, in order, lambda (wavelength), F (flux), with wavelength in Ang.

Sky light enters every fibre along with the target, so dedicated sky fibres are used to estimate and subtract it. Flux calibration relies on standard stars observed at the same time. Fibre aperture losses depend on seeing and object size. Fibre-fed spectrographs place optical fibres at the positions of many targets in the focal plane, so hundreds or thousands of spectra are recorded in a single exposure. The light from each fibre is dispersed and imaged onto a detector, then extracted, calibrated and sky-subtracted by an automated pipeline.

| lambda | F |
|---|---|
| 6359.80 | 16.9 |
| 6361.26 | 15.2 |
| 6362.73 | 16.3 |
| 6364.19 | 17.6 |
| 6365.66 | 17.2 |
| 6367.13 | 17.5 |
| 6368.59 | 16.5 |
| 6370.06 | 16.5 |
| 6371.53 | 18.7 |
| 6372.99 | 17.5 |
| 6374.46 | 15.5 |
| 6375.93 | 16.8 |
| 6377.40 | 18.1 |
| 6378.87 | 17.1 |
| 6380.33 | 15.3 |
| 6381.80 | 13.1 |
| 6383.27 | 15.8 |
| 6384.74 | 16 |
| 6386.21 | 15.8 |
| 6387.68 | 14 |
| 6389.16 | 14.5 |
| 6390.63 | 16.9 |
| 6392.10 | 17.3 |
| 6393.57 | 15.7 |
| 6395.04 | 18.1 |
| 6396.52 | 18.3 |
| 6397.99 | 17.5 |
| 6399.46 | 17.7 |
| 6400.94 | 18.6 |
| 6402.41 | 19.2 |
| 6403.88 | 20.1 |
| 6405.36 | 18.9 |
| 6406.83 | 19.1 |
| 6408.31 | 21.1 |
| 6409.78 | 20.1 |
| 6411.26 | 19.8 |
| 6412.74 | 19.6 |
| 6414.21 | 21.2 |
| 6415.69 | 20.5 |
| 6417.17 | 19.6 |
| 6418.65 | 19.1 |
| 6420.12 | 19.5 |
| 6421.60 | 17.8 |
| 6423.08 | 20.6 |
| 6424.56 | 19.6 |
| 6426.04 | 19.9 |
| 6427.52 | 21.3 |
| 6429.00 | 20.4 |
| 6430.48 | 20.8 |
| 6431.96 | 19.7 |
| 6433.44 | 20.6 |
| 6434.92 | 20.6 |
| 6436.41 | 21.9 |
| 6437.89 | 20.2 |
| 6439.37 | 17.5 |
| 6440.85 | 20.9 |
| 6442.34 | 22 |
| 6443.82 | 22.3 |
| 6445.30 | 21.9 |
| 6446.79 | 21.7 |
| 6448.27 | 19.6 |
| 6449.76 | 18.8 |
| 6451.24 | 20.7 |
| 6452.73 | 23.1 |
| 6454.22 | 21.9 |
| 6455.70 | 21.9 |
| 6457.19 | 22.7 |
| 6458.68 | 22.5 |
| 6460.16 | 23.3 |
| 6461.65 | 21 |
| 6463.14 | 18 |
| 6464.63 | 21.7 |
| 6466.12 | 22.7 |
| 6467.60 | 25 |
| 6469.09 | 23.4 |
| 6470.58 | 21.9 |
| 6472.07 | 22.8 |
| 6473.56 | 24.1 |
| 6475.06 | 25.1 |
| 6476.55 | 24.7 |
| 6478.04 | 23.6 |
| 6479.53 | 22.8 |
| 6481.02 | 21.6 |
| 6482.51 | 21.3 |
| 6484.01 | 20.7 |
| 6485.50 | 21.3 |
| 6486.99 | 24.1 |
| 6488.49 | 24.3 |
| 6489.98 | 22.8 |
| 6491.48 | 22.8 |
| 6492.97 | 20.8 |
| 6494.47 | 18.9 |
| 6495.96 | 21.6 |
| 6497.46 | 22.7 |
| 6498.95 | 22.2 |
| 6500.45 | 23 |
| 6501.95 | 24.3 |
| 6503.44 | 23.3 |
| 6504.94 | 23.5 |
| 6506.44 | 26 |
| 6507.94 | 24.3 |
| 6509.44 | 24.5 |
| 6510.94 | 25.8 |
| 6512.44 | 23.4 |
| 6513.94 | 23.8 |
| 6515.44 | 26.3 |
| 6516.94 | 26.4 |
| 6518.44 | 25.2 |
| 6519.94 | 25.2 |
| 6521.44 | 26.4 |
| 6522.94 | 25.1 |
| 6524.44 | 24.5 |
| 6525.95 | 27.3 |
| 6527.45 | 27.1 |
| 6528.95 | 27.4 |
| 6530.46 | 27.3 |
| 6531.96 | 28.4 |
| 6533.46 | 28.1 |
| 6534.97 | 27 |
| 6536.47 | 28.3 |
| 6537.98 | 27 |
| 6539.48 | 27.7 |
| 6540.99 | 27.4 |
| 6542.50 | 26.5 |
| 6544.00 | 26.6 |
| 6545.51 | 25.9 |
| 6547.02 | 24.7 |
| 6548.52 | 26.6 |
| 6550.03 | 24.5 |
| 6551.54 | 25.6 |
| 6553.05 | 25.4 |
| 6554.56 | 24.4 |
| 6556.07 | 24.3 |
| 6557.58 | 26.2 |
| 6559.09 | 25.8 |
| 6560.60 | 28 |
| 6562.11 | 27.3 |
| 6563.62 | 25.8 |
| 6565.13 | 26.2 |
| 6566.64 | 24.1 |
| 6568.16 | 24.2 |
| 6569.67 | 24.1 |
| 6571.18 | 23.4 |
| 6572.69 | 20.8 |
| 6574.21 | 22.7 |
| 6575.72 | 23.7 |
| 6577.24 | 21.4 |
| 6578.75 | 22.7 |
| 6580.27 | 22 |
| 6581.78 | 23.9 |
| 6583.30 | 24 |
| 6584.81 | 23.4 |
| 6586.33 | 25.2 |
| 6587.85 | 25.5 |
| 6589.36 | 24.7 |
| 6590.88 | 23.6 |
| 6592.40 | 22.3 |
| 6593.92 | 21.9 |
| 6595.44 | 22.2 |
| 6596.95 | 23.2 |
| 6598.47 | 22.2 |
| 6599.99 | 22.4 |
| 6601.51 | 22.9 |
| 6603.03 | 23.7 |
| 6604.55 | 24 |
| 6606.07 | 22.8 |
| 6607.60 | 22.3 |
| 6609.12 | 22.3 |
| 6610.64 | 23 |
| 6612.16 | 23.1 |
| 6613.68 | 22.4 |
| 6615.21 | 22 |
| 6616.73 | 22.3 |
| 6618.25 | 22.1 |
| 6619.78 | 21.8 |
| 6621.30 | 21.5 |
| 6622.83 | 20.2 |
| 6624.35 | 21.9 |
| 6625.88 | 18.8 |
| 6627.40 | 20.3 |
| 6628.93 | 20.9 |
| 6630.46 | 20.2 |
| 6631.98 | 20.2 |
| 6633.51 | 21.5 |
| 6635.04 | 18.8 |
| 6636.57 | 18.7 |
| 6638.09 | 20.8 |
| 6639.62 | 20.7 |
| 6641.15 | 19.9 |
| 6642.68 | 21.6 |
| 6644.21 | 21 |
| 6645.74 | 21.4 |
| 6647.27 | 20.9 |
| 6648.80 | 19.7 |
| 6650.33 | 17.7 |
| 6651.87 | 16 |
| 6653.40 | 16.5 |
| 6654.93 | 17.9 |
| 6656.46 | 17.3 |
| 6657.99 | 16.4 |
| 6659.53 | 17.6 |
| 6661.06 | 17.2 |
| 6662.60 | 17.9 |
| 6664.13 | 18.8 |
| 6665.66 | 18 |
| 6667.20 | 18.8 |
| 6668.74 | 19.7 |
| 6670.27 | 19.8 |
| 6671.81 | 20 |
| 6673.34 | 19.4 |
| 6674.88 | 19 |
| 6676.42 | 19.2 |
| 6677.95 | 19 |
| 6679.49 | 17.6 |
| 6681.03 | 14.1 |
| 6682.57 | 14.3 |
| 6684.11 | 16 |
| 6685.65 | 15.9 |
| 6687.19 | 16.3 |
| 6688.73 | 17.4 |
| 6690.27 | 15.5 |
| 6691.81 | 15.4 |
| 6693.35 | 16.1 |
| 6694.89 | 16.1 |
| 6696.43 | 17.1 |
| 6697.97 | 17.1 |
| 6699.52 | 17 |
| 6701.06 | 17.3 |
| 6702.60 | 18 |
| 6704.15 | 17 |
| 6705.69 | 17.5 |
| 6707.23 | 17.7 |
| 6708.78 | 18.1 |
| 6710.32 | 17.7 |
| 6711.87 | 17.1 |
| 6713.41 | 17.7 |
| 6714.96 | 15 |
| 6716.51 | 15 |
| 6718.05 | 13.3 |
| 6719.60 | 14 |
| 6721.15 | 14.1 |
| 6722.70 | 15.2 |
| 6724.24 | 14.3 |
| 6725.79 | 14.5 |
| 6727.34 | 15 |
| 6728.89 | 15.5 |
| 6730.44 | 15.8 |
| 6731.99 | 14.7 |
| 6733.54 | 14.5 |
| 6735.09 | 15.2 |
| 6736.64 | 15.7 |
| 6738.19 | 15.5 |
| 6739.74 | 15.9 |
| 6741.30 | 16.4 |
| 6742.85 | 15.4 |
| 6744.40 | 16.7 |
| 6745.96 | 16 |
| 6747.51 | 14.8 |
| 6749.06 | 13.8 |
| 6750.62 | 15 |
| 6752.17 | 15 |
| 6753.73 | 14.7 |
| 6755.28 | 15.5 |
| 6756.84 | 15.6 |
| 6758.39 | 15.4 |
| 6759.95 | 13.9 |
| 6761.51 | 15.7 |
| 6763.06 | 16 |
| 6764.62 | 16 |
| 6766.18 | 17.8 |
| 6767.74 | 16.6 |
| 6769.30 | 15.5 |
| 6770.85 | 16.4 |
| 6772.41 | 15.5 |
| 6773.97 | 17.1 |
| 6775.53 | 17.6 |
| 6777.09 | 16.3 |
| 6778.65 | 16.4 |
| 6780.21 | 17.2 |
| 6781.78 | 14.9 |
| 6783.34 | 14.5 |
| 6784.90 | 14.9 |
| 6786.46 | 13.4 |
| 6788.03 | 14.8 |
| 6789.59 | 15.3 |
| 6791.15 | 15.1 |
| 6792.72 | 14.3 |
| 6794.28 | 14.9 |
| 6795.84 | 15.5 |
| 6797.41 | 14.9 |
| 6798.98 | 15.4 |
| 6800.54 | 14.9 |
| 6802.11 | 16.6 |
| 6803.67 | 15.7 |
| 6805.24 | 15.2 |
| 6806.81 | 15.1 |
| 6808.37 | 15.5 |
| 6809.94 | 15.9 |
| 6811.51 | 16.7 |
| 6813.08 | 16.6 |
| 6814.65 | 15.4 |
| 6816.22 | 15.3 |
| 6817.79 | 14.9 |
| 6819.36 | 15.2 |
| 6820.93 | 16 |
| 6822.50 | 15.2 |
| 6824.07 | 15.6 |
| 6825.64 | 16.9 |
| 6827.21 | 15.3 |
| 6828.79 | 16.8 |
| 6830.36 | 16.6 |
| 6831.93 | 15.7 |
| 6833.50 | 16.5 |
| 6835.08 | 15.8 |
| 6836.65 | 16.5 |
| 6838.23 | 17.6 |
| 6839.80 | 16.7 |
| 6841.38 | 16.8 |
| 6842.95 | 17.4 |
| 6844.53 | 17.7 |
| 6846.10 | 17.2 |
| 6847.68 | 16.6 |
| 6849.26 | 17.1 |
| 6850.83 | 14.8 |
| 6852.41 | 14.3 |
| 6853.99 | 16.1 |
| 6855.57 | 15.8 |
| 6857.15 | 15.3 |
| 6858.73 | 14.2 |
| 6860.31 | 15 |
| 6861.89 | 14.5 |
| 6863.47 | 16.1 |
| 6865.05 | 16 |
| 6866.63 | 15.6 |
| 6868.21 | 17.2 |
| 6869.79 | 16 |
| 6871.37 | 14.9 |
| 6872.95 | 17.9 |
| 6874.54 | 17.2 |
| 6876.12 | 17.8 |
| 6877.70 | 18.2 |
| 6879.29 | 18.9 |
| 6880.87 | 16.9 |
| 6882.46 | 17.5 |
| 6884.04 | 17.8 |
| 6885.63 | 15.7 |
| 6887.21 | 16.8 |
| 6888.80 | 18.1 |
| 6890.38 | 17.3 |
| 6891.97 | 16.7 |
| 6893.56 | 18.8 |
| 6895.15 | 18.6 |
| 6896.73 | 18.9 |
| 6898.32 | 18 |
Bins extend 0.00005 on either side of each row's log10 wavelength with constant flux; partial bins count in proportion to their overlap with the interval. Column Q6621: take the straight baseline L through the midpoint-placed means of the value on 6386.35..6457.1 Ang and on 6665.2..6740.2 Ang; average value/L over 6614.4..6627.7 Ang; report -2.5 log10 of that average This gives -0.22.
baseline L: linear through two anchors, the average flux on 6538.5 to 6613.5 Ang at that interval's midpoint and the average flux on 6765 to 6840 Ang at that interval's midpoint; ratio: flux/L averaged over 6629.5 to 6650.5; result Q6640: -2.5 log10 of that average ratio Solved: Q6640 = 0.08 mag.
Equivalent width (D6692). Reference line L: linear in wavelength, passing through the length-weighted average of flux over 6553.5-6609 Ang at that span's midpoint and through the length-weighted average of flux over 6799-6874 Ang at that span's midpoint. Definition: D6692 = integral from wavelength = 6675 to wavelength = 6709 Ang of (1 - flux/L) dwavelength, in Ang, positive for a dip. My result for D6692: 6.0 Ang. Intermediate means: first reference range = 23.8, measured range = 16.8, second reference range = 16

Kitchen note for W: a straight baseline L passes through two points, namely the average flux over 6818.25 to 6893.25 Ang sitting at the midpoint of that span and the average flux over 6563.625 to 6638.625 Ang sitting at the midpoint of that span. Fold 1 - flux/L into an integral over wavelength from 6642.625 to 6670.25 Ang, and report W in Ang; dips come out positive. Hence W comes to 3.4 Ang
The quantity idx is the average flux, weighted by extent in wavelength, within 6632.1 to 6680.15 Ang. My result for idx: 19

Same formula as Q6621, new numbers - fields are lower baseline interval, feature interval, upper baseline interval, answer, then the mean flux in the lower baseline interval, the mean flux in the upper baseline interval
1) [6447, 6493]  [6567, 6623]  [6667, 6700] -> -0.18 mag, 22.3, 17.3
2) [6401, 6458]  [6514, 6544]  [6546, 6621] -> -0.18 mag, 20.4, 23.7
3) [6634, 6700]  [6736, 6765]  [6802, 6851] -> 0.11 mag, 18.1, 16.2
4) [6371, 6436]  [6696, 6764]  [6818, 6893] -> 0.08 mag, 18.4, 16.4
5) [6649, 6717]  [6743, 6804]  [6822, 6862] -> 0.07 mag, 17.3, 16.1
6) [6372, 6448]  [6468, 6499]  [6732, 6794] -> -0.24 mag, 18.8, 15.5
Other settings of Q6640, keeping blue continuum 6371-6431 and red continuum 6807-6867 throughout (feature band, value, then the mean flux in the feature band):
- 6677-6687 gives 0.04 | 16.2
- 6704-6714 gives -0.06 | 17.6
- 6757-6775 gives 0.02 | 16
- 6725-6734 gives 0.10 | 15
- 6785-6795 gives 0.11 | 14.7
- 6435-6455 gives -0.17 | 20.9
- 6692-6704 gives -0.01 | 16.9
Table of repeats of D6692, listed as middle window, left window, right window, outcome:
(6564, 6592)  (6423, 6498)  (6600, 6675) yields -3.9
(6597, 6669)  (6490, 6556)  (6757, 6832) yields 3.2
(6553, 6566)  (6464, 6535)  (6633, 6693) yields -2.4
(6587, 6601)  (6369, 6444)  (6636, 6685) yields -3.5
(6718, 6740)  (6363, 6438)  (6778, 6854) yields 1.9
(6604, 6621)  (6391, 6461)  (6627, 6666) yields -2.8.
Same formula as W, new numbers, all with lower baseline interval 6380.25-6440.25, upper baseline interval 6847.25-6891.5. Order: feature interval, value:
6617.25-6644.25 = -4.6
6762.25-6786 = 1.0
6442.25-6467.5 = -4.3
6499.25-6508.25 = -2.8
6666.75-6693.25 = -0.1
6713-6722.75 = 1.4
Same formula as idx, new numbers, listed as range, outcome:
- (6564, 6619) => 23.1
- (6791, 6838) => 15.7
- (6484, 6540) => 24.8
